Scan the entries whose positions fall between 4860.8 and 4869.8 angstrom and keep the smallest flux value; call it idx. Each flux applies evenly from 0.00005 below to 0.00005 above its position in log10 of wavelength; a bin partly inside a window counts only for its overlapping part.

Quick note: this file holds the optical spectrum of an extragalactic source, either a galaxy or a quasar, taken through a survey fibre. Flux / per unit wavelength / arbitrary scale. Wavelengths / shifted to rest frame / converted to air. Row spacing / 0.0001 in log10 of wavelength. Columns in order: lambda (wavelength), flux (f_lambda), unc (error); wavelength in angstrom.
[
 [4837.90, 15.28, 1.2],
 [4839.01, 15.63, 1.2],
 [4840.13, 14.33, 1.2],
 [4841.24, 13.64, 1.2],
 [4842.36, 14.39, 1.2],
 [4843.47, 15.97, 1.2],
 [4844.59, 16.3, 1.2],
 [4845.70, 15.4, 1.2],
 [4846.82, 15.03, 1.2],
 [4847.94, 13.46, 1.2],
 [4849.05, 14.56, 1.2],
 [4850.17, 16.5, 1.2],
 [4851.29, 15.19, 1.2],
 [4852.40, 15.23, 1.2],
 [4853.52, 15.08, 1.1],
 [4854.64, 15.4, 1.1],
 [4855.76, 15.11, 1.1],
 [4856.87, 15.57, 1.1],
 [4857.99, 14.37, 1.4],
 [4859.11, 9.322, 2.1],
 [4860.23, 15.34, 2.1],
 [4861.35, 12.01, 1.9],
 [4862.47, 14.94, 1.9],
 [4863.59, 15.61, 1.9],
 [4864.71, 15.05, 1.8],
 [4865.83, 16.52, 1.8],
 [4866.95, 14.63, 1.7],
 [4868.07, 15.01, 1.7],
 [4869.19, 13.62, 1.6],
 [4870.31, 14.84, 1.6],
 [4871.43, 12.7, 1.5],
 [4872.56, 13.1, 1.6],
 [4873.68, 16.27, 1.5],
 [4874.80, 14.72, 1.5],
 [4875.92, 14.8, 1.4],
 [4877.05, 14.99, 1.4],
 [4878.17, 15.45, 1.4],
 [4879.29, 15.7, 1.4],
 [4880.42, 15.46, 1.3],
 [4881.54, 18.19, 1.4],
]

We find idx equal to 12.01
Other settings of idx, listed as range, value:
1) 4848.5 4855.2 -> 14.56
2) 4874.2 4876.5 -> 14.72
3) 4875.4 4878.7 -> 14.8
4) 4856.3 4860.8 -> 9.322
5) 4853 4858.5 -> 14.37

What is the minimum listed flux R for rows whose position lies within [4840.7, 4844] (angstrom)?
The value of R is 13.64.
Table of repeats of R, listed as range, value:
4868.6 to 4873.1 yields 12.7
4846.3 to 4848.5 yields 13.46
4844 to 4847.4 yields 15.03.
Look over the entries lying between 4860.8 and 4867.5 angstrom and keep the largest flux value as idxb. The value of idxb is 16.52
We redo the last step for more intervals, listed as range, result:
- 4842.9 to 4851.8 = 16.5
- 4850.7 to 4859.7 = 15.57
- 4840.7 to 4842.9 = 14.39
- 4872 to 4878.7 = 16.27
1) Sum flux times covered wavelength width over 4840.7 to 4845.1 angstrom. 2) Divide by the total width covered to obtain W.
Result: 15.1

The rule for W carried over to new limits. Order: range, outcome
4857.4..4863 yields 13.2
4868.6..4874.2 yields 14.1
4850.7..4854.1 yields 15.2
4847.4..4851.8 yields 14.9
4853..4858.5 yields 15.1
